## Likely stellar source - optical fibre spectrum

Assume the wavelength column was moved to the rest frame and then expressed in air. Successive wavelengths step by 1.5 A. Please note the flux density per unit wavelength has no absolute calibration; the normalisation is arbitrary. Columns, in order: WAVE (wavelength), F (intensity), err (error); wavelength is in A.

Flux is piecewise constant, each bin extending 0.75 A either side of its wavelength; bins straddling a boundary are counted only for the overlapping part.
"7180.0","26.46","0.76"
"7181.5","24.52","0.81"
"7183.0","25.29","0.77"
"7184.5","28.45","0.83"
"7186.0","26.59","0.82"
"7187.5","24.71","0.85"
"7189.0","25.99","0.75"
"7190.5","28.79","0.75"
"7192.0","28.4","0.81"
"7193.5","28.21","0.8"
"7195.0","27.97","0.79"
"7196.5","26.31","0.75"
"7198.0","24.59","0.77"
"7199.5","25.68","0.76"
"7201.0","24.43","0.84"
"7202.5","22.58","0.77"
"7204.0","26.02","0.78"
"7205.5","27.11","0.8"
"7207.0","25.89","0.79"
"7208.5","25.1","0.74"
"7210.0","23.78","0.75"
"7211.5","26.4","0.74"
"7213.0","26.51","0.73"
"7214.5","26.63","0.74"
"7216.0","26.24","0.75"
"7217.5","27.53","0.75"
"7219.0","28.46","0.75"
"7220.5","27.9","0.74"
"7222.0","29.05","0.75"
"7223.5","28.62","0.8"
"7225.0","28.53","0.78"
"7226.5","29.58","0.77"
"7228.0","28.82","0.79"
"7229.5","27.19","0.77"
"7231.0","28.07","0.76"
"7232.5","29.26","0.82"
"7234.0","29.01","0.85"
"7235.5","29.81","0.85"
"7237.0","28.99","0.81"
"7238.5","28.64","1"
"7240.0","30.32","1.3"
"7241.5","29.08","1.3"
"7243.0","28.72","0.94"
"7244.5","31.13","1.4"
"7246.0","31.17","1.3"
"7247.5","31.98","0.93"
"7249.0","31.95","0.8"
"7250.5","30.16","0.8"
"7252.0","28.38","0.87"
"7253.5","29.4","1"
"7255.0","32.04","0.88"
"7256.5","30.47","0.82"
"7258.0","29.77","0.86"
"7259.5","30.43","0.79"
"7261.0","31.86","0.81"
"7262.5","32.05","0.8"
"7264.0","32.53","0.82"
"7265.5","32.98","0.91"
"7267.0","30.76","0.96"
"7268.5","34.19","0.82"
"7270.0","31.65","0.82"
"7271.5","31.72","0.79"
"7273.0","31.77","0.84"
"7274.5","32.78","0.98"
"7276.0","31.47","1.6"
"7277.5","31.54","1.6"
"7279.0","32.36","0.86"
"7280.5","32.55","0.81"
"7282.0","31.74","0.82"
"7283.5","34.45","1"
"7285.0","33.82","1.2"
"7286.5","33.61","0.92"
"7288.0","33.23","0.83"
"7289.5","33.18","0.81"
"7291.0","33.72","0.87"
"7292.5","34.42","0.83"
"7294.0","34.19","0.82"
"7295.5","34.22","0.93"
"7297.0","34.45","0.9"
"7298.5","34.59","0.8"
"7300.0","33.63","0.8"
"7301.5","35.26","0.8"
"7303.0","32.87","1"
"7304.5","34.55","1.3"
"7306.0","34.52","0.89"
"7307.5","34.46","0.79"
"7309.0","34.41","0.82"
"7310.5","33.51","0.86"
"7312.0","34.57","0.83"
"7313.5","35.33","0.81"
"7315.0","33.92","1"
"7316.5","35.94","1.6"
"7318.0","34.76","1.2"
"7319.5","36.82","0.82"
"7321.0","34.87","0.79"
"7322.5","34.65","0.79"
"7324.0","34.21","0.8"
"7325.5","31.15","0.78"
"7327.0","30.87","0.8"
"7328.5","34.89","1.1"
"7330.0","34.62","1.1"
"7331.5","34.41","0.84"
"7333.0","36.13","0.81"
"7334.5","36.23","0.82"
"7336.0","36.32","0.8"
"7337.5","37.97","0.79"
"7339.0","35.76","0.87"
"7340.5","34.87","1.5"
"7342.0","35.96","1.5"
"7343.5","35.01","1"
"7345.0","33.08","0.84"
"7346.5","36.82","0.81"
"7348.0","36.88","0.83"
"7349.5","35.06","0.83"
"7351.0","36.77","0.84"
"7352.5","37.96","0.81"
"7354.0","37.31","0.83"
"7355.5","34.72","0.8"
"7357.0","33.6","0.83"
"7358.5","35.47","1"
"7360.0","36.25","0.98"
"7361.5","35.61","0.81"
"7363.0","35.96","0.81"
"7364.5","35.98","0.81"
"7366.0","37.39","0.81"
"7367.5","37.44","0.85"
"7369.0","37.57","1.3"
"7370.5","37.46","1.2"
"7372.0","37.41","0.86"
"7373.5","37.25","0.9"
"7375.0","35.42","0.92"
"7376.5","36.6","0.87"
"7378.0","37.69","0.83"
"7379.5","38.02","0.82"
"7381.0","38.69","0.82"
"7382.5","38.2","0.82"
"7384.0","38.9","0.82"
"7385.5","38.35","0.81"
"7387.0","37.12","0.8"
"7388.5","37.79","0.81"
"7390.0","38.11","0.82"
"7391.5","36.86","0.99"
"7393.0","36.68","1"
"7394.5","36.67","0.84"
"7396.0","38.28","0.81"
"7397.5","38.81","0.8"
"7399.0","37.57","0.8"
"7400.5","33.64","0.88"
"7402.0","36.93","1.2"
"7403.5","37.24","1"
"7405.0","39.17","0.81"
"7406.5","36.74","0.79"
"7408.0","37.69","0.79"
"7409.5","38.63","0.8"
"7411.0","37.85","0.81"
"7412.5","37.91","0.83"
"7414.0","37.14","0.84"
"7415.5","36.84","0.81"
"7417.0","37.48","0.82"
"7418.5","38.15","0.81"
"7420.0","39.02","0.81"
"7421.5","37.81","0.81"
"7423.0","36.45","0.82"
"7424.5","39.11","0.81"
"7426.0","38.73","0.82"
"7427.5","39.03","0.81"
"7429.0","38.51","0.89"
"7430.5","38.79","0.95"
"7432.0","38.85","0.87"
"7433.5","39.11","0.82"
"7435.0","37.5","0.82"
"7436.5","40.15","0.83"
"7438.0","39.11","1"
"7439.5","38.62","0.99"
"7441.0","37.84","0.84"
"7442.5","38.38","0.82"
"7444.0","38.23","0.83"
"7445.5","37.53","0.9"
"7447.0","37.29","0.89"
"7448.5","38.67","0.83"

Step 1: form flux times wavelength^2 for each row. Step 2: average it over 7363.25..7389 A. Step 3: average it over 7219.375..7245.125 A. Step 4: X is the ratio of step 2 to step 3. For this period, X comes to 1.35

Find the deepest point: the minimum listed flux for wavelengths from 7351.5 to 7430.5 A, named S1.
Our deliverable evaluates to 33.6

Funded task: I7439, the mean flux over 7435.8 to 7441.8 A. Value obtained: 38.9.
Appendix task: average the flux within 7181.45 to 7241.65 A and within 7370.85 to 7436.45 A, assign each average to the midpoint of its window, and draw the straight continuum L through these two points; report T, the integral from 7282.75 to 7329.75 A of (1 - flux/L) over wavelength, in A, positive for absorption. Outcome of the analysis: -2.57 A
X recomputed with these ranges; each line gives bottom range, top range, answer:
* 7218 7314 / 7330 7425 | 1.20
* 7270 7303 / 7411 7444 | 1.20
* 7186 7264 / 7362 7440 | 1.40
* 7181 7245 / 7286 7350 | 1.31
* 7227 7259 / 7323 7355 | 1.22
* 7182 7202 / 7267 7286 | 1.25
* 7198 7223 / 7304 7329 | 1.35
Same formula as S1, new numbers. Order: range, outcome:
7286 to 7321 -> 32.87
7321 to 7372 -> 30.87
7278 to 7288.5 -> 31.74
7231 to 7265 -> 28.07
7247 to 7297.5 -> 28.38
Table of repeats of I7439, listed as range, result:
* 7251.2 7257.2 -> 30.1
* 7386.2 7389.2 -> 37.5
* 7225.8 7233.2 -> 28.6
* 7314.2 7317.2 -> 34.9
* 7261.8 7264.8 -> 32.3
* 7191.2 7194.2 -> 28.3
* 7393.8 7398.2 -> 37.9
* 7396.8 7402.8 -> 36.7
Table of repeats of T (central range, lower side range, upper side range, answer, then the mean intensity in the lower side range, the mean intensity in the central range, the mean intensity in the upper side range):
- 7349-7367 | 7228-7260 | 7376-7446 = -0.35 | 29.8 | 36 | 37.9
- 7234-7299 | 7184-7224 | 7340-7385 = -2.71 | 26.6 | 31.8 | 36.5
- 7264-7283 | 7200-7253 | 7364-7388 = -0.70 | 28.1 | 32.2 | 37.5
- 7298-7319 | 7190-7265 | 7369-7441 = -1.12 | 28.4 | 34.5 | 37.8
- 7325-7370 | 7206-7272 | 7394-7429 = -1.32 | 29.4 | 35.6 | 37.7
